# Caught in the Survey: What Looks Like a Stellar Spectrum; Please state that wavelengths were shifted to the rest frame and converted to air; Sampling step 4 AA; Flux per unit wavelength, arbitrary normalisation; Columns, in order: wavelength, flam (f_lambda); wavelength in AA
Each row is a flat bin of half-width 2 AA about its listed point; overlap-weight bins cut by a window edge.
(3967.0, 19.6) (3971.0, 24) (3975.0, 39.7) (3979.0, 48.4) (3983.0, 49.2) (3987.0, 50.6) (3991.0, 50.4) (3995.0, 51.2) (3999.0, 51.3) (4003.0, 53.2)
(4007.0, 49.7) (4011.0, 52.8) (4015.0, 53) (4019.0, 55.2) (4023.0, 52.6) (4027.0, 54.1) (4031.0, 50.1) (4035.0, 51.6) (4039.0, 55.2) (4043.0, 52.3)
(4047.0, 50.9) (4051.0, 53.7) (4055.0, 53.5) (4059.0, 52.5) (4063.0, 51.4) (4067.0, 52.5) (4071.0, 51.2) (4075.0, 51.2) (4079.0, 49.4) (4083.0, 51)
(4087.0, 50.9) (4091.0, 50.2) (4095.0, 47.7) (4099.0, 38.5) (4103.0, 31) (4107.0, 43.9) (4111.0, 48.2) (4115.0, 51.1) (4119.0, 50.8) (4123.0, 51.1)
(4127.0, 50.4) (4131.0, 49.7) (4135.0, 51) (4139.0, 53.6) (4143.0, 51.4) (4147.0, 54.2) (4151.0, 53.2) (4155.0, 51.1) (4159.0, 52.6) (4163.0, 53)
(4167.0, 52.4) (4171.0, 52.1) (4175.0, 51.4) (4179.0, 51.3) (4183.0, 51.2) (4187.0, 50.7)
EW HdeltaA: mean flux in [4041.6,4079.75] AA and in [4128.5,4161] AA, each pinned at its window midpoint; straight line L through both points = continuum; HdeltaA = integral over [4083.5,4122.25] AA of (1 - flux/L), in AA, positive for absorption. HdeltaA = 4.3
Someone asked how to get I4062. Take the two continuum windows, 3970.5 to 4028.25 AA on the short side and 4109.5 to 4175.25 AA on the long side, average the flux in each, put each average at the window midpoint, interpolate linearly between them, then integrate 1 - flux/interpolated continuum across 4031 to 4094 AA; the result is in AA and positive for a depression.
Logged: -1.5 AA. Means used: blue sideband 49.6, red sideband 51.6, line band 51.7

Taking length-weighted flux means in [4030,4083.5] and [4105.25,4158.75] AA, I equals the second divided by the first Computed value 1.0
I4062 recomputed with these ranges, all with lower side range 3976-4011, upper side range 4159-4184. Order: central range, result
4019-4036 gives -0.6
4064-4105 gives 3.0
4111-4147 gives 0.3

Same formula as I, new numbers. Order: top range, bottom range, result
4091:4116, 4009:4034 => 0.82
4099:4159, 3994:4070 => 0.94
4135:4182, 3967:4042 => 1.07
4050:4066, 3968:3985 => 1.35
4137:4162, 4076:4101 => 1.10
